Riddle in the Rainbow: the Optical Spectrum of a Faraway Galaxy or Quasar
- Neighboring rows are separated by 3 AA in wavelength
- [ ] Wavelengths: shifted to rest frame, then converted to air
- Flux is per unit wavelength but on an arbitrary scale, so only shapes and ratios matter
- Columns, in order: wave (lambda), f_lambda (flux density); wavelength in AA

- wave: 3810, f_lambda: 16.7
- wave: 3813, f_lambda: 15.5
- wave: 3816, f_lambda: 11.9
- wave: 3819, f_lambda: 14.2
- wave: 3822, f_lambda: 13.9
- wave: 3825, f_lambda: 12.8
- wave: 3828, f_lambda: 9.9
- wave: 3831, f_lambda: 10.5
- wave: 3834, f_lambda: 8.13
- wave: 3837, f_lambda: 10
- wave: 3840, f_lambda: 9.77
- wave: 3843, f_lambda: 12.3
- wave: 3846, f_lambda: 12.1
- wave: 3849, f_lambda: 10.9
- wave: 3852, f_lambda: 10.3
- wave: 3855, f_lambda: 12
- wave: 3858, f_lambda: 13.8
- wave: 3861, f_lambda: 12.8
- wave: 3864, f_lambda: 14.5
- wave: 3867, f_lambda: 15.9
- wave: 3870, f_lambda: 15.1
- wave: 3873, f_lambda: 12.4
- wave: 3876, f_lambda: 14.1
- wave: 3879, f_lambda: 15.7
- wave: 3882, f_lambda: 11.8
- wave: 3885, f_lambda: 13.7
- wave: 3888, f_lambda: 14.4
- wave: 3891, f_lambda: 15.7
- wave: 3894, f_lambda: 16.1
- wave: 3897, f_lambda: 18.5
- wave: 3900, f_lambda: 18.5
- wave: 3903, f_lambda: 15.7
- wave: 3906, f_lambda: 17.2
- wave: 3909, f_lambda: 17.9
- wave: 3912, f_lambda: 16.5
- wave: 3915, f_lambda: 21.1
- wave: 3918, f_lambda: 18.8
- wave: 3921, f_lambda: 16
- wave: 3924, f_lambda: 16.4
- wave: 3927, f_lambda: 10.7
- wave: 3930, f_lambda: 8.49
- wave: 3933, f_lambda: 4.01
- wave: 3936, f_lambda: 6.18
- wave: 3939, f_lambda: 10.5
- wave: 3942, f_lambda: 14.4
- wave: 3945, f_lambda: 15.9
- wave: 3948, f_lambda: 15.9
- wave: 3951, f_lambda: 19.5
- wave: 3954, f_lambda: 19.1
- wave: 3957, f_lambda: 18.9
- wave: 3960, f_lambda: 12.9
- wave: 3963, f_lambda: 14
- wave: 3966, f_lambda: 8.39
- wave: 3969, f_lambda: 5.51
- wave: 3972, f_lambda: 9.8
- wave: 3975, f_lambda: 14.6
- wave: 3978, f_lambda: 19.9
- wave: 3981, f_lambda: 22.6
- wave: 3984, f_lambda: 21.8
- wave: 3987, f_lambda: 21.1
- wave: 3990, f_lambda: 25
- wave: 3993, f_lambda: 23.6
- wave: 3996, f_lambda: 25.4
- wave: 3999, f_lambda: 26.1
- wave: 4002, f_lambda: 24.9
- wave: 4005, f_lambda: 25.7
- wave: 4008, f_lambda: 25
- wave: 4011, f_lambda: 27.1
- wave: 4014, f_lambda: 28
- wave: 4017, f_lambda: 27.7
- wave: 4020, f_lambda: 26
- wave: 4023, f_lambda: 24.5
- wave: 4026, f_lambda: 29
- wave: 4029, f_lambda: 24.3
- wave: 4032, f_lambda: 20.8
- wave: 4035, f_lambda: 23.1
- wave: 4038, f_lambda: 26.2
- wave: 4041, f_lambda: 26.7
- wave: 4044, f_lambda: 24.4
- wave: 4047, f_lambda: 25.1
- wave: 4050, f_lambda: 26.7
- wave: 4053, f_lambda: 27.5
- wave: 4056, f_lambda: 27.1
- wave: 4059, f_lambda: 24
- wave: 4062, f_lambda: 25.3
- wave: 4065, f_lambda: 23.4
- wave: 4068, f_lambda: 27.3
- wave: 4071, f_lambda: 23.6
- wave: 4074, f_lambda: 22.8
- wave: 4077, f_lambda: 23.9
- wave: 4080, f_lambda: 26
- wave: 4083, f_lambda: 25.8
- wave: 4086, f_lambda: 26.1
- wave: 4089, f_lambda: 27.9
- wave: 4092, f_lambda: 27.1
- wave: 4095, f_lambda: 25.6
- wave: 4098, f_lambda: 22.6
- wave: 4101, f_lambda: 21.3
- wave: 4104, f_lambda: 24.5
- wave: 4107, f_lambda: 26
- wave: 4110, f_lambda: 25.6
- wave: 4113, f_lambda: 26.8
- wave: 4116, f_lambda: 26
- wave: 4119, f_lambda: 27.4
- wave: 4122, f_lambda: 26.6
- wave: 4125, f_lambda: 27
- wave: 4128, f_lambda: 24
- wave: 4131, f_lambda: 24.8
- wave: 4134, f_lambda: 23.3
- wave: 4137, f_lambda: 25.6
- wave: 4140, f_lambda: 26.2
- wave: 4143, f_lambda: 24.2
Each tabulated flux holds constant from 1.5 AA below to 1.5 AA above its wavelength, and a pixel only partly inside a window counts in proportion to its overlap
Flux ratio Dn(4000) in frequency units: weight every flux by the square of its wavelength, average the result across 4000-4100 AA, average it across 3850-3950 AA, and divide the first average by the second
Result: 1.92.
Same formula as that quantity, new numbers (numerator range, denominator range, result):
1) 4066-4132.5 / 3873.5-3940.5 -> 1.94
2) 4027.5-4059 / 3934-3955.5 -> 1.85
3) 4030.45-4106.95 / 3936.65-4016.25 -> 1.37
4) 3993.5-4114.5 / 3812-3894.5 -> 2.19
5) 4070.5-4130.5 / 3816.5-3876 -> 2.36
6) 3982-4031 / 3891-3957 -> 1.73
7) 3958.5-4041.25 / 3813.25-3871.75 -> 1.93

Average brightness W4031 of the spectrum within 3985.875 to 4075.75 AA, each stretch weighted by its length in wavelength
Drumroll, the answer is 25.3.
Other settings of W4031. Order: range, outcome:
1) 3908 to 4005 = 16.6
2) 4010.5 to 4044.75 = 25.6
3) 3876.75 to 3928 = 16.2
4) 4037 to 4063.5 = 25.9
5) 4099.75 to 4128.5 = 25.6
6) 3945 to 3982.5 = 15.1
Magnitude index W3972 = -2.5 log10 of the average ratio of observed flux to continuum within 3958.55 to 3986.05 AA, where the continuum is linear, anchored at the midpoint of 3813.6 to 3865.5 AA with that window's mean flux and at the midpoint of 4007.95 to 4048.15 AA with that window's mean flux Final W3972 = 0.43 mag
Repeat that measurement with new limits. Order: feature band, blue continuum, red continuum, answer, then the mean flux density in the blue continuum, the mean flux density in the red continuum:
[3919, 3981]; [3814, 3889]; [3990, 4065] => 0.43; 12.5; 25.5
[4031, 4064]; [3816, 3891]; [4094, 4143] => -0.16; 12.6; 25.2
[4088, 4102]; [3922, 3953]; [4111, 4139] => -0.06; 12.4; 25.7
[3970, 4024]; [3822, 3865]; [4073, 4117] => -0.16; 11.5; 25.2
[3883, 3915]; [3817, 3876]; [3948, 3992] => -0.17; 12.2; 16.7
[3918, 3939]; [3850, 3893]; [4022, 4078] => 0.49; 13.7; 25.1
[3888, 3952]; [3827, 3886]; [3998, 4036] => 0.16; 12.3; 25.6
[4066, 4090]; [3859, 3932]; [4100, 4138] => -0.08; 15.2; 25.3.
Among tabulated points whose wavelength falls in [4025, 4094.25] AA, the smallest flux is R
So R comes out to 20.8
